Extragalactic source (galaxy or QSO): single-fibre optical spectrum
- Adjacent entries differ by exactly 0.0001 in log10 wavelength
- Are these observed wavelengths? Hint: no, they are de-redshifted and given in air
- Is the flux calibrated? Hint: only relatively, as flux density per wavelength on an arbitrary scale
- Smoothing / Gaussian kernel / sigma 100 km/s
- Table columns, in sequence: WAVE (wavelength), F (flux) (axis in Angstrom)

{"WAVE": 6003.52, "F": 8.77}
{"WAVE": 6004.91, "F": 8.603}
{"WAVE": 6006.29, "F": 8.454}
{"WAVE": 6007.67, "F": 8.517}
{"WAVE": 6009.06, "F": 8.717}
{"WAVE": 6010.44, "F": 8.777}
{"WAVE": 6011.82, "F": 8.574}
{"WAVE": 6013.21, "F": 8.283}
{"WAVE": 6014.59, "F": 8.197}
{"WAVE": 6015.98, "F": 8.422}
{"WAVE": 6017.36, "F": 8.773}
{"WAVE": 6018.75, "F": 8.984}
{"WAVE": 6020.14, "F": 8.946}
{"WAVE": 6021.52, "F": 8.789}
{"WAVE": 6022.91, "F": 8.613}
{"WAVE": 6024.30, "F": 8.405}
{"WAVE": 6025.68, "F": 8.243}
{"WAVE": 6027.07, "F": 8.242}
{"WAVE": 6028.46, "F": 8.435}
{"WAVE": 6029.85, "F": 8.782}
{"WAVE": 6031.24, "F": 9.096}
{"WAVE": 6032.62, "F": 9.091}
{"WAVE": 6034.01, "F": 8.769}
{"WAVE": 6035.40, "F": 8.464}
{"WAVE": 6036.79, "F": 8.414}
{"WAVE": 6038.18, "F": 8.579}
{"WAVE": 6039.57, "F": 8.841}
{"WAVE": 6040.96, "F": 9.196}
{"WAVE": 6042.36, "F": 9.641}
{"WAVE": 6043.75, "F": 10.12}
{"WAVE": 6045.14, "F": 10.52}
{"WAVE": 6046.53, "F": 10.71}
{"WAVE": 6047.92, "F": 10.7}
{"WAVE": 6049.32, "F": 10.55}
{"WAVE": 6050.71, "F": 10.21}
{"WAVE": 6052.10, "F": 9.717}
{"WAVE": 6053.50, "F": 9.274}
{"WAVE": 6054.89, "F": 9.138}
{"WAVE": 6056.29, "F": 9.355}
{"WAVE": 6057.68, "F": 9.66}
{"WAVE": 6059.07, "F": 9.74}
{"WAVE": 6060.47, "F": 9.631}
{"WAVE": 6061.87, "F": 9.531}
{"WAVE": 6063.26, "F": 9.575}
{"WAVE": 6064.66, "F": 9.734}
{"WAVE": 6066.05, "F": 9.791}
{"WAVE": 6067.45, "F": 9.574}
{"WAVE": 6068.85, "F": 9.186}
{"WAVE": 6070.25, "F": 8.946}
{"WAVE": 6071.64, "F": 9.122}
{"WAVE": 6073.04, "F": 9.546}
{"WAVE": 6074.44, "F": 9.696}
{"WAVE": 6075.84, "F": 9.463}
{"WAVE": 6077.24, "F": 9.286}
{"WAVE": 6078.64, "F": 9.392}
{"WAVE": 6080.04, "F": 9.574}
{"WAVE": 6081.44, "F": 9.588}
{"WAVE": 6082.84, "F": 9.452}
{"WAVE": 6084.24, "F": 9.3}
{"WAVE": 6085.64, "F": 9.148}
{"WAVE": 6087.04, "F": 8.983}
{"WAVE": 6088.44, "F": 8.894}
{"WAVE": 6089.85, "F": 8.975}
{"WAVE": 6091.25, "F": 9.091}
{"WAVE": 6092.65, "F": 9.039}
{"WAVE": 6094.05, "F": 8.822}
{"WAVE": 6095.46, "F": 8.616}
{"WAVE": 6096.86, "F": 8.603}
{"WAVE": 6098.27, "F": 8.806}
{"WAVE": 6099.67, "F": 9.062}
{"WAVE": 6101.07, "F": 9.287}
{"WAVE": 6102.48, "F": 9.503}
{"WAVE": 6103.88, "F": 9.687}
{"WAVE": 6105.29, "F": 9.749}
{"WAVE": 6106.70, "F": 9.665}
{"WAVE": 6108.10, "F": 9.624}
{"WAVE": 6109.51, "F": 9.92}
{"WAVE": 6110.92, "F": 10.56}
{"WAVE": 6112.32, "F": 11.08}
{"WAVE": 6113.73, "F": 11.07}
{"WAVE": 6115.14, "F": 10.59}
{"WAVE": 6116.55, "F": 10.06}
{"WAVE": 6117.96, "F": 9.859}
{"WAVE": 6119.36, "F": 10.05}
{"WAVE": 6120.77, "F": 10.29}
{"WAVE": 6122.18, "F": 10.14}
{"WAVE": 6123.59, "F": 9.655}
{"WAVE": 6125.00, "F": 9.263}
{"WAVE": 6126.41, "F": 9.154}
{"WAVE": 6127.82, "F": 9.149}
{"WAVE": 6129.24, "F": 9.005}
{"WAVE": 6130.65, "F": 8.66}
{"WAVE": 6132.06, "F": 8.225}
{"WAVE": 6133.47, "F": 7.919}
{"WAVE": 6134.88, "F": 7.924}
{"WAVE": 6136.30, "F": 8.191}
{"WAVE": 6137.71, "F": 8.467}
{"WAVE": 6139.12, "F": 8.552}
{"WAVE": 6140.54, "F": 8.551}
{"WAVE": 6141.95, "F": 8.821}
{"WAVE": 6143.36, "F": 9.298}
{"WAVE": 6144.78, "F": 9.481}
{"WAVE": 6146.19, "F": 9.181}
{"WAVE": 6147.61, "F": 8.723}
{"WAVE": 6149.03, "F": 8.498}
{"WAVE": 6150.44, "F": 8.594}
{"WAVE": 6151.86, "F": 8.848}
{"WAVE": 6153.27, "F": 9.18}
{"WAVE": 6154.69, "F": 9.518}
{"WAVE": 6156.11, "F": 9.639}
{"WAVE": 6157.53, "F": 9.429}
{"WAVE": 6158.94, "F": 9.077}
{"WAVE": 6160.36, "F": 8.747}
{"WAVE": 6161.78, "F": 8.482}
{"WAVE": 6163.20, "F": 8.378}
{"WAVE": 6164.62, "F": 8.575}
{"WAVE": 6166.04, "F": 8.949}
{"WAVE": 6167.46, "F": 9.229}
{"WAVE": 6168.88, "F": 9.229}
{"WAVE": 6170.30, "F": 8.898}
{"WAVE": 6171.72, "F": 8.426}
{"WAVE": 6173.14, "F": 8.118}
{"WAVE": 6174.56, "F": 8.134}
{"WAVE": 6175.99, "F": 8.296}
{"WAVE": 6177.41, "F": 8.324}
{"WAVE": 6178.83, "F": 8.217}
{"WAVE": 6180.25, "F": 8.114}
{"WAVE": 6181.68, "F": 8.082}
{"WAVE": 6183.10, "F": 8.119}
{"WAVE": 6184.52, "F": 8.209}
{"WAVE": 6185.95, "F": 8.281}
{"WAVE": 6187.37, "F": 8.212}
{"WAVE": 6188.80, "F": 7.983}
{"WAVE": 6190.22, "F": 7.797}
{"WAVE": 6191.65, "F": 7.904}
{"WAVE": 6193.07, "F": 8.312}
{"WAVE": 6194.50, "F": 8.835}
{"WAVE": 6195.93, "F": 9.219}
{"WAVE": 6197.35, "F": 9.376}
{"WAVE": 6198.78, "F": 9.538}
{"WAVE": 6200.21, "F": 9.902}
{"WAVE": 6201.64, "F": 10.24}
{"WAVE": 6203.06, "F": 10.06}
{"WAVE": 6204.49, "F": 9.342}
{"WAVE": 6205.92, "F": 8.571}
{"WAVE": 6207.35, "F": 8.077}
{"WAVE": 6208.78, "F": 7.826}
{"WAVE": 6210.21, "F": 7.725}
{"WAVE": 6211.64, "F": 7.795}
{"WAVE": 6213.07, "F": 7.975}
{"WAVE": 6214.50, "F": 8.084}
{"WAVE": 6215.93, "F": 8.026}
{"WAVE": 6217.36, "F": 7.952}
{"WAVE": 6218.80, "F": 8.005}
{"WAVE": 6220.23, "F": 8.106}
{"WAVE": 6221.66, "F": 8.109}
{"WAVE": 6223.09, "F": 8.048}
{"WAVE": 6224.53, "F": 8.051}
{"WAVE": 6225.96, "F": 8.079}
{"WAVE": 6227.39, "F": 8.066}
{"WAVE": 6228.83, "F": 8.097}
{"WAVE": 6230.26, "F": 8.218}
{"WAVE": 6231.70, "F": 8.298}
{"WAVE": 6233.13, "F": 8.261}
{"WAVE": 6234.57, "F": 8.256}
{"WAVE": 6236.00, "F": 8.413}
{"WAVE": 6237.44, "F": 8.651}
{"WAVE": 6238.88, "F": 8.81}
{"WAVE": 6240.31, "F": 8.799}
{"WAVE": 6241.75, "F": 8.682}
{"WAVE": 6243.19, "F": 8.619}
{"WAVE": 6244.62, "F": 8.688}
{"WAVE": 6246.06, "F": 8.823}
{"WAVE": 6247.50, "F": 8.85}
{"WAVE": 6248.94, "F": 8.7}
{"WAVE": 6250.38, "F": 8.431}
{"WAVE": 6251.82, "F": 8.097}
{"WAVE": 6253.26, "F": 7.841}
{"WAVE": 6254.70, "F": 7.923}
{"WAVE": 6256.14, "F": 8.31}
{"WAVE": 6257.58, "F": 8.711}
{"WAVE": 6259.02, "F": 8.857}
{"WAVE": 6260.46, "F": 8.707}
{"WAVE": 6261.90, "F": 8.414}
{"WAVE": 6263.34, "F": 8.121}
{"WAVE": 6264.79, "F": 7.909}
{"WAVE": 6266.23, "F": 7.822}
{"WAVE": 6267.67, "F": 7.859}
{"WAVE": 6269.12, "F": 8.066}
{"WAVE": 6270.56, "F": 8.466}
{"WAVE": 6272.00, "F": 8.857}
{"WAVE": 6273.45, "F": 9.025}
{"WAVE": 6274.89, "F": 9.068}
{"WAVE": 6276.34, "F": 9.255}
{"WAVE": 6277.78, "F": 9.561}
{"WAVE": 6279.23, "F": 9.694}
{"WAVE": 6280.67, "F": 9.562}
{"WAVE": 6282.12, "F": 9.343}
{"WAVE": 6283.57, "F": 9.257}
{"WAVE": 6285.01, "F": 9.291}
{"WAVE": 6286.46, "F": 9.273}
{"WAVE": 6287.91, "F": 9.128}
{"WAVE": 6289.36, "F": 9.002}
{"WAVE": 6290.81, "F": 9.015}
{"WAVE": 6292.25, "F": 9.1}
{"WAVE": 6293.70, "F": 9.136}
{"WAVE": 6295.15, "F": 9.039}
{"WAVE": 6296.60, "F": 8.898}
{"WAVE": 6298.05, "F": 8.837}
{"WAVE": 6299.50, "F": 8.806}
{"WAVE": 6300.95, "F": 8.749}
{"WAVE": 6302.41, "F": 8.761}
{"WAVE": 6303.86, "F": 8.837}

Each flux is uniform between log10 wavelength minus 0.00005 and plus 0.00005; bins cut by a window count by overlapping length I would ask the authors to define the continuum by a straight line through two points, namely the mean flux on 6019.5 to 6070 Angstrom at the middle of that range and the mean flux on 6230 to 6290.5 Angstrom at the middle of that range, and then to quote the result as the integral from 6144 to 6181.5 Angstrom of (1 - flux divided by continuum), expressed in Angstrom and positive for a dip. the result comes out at 0.80 Angstrom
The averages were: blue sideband 9.31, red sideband 8.67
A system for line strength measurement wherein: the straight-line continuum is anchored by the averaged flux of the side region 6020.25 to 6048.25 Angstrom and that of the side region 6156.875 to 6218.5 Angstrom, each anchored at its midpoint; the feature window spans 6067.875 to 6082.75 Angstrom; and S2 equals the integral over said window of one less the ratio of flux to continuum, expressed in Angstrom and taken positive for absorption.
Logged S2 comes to -0.77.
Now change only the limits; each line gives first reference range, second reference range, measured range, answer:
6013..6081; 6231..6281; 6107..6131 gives -2.3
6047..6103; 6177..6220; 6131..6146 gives 0.6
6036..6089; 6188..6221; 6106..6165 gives -1.4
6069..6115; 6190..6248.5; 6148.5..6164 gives 0.0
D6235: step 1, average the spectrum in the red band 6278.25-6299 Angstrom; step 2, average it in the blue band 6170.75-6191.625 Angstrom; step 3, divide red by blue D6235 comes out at 1.1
